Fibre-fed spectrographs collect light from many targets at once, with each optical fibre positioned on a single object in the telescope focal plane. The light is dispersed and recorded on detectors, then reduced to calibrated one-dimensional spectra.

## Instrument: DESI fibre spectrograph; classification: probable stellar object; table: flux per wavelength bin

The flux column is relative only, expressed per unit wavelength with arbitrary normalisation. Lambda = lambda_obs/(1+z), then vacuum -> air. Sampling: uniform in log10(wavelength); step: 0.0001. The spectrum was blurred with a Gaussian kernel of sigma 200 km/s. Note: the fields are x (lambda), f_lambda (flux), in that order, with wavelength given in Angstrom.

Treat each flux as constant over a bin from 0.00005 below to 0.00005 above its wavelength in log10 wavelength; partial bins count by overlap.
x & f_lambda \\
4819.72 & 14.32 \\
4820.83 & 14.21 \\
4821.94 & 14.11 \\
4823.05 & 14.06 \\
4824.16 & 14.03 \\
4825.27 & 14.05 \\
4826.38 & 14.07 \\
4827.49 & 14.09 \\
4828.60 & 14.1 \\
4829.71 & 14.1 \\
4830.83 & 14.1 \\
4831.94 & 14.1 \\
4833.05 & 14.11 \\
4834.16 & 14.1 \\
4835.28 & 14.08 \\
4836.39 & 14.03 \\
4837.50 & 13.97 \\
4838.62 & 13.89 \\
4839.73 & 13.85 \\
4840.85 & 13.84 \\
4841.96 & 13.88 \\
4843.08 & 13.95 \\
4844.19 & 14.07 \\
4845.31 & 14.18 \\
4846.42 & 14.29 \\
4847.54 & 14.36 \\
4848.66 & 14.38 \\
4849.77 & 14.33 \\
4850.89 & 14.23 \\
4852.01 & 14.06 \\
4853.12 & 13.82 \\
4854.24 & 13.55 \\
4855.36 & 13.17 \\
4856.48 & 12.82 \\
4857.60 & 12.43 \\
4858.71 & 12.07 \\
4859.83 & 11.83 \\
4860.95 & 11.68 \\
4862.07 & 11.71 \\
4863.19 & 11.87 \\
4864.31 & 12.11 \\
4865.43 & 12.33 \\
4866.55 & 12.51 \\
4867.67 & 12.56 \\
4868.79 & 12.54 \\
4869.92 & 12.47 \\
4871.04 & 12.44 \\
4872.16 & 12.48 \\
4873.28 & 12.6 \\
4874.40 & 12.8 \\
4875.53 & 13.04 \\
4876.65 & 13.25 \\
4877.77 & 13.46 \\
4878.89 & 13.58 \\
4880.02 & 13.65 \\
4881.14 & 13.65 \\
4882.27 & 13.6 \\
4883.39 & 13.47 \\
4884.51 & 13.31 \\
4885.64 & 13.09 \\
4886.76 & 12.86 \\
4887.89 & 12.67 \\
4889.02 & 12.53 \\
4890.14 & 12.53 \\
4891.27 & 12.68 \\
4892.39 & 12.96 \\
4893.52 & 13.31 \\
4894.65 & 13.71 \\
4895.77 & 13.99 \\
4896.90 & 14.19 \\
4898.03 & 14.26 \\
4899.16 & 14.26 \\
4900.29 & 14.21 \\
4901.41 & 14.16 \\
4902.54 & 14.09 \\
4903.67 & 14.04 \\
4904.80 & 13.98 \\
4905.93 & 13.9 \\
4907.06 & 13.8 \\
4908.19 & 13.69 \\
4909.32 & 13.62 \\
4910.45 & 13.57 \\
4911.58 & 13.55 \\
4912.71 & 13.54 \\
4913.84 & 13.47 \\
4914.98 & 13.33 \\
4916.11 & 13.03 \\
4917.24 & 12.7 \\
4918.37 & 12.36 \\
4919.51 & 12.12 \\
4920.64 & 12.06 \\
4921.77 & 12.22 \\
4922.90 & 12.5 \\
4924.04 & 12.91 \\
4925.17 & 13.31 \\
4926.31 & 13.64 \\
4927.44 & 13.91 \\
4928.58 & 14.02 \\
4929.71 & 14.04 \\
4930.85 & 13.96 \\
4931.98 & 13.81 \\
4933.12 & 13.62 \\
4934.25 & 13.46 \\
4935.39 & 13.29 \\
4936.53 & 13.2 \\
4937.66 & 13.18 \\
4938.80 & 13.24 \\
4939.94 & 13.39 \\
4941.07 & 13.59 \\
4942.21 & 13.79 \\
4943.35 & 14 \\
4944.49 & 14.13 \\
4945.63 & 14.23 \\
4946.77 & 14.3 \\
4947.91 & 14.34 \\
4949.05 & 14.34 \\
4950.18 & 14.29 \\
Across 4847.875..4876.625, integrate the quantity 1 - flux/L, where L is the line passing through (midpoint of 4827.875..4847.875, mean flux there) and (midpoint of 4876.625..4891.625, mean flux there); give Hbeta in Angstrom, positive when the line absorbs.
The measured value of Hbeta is 1.64 Angstrom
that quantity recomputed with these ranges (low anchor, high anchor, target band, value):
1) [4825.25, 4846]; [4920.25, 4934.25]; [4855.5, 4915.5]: 2.3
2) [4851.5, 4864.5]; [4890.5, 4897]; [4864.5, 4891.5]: 0.3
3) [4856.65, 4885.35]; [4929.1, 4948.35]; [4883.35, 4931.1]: -0.5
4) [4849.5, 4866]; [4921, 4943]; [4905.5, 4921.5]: 0.1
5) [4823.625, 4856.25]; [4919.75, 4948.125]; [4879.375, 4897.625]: 0.6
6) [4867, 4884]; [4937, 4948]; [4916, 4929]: 0.7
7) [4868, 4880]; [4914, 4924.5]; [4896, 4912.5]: -1.6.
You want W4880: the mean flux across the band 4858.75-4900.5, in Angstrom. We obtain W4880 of 13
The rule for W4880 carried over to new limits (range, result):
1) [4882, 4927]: 13.3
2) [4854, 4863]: 12.3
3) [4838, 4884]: 13.2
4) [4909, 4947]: 13.4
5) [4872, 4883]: 13.2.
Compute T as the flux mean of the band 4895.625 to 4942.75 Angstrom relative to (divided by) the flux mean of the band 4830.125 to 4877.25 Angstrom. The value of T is 1.0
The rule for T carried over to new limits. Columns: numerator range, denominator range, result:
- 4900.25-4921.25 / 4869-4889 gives 1.03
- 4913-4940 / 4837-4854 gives 0.94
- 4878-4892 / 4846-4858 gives 0.95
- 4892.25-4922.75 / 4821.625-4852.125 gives 0.96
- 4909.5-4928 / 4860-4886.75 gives 1.02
